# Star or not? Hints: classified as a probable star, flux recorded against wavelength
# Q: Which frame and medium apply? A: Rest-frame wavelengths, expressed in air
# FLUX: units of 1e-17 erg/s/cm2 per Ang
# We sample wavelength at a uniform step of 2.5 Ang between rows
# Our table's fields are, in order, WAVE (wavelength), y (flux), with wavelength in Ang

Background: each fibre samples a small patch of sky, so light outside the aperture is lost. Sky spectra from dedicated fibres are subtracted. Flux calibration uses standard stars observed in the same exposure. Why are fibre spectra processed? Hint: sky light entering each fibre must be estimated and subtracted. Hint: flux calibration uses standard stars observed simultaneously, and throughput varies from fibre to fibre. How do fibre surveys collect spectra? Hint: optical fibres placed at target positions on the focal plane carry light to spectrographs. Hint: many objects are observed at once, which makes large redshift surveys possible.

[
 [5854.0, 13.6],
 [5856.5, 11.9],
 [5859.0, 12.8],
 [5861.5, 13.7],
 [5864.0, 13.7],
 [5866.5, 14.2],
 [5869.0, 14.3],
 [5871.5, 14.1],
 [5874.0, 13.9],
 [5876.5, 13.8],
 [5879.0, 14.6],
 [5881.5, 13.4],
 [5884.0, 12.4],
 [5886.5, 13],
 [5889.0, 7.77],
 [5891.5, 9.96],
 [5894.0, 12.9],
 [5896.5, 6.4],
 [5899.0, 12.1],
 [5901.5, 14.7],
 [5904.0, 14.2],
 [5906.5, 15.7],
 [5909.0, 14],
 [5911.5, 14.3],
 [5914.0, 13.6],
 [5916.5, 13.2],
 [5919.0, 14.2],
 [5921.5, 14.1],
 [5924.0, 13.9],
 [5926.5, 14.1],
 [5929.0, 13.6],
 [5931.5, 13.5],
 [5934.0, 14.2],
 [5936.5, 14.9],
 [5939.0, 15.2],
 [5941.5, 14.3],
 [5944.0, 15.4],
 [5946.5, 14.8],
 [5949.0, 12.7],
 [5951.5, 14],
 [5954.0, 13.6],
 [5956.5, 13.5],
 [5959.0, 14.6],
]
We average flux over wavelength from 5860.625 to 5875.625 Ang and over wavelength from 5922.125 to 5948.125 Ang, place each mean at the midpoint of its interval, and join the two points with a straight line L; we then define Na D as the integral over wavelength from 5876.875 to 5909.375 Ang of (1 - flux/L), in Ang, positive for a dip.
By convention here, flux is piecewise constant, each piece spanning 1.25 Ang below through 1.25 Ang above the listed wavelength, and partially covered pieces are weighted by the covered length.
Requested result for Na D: 4.0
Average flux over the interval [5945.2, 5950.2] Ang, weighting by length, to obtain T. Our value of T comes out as 13.8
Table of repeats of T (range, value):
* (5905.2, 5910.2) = 14.9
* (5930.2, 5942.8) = 14.4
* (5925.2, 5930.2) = 13.9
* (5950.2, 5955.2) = 13.8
